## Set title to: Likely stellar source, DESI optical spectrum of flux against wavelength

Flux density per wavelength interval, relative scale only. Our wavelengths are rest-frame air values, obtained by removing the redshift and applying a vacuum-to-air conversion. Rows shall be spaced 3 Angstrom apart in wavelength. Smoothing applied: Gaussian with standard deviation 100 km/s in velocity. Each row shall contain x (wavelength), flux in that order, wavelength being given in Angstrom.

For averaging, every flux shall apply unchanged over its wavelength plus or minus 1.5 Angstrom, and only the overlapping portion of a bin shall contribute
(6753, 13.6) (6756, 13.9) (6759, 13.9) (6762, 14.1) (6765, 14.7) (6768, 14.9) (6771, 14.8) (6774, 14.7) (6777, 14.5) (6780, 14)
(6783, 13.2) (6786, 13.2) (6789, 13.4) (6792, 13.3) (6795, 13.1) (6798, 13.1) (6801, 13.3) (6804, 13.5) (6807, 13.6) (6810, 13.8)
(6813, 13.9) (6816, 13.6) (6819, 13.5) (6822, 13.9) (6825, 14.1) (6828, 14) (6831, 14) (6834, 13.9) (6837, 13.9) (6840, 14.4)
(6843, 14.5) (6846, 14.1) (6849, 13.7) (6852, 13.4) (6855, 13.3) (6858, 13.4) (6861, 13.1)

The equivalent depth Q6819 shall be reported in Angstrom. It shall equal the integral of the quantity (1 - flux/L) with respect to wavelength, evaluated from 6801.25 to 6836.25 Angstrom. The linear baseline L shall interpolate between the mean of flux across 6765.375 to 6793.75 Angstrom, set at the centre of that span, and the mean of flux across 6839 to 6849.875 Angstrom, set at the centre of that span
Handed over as 0.8 Angstrom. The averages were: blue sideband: 14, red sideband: 14.2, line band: 13.8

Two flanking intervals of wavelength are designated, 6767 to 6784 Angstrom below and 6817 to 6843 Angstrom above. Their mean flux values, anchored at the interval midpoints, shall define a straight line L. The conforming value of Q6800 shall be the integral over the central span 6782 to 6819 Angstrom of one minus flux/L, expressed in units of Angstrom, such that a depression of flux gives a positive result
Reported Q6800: 2.00 Angstrom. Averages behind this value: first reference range 14.4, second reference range 14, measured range 13.4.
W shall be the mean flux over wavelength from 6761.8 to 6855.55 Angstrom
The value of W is 13.9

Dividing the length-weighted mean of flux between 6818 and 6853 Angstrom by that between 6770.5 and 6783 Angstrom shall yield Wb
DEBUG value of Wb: 0.98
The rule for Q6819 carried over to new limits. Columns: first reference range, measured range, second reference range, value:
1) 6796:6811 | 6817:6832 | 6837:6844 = 0.1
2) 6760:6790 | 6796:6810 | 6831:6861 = 0.6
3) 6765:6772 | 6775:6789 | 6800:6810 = 0.6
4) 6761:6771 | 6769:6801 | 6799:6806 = 0.6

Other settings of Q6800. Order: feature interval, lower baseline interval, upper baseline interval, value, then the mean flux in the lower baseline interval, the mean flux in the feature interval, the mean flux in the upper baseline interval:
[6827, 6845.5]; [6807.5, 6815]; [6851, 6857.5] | -0.8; 13.8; 14.1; 13.4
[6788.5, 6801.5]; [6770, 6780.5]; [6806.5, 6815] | 0.8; 14.5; 13.2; 13.8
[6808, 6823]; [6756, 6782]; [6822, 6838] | 0.4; 14.4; 13.7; 14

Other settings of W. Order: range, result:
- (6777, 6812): 13.5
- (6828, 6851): 14.1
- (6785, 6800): 13.2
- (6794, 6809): 13.3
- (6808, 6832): 13.8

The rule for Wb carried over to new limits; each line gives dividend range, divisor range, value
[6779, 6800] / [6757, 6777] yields 0.92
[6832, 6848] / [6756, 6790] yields 1.00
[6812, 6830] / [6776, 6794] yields 1.02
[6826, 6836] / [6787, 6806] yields 1.05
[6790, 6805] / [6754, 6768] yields 0.93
